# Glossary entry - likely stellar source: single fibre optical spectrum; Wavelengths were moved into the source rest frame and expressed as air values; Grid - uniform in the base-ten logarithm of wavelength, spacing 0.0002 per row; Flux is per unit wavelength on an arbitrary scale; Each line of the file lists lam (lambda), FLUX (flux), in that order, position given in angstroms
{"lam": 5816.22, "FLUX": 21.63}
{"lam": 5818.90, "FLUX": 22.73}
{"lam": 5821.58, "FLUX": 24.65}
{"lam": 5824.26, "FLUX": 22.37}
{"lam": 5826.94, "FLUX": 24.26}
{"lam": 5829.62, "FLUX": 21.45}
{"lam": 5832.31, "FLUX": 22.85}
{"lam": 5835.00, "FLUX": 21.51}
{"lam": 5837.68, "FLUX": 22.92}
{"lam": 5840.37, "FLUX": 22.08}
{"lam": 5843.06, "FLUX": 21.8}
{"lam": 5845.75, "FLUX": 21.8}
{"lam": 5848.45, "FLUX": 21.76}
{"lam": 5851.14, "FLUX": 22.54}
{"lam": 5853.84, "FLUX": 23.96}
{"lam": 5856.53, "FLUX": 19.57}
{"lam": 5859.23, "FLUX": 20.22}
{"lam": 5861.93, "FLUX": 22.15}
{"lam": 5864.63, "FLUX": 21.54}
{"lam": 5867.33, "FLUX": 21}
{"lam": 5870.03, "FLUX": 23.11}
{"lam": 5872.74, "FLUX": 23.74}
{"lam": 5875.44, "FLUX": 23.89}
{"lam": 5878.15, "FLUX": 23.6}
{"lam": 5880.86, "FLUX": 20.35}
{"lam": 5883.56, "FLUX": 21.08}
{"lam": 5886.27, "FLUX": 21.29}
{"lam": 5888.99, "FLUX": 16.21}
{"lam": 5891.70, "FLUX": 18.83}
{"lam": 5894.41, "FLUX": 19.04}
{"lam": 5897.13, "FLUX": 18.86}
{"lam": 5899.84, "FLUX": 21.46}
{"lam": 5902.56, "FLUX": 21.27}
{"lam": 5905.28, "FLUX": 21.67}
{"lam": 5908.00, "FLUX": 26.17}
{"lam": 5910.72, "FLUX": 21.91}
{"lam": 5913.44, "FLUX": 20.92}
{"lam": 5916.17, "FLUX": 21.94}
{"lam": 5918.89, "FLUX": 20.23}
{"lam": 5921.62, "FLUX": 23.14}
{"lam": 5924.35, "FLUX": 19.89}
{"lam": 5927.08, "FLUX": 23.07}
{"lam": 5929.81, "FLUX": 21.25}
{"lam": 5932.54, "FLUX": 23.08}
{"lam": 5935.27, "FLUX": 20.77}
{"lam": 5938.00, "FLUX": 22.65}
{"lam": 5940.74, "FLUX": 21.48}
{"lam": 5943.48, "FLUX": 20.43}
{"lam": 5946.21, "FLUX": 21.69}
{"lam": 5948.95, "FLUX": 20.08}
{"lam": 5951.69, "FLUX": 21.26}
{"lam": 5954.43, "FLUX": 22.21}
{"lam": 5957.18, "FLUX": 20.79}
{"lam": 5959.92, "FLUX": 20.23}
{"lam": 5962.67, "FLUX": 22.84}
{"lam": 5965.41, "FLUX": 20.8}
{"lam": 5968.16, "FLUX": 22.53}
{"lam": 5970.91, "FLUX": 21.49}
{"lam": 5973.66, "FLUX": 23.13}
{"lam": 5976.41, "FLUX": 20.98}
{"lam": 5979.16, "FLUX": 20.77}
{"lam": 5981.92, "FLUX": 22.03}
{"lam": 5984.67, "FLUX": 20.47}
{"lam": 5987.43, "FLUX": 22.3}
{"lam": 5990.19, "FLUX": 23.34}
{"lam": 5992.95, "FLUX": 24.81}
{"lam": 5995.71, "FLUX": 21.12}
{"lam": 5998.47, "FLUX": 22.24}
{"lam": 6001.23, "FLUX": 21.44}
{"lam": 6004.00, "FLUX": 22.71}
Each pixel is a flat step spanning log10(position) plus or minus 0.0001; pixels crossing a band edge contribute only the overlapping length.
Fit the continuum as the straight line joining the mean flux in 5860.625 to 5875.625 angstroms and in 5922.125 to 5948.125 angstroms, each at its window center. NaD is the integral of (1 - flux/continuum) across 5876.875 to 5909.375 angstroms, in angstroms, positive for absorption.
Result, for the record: 1.96 angstroms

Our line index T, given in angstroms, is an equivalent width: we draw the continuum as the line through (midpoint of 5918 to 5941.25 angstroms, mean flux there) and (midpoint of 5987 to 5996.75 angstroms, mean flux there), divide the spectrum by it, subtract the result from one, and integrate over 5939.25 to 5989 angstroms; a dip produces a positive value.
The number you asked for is 2.3 angstroms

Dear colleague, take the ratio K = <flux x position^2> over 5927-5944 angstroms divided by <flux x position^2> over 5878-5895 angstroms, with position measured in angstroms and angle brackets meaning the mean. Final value 1.1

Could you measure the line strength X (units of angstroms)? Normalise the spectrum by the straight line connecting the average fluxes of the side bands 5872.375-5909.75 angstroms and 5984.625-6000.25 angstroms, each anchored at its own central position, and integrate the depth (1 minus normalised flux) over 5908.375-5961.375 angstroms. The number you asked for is 0.6 angstroms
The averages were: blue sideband 21.2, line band 21.5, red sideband 22.5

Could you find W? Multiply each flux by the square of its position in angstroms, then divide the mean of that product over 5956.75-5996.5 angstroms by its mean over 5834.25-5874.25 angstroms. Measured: 1.04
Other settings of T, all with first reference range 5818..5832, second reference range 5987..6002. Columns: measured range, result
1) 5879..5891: 1.6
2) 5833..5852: 0.8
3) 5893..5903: 1.2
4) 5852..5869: 1.1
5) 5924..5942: 0.7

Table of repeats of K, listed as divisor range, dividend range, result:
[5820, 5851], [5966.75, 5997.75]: 1.03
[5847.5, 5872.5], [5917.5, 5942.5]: 1.02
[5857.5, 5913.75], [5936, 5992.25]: 1.04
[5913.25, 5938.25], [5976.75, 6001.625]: 1.04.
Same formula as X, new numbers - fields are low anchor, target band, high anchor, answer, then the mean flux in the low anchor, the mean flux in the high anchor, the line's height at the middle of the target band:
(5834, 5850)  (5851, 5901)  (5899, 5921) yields 1.9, 22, 22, 22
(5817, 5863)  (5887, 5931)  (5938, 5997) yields 1.9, 22.3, 21.7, 21.9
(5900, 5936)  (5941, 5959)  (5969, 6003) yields 0.7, 21.9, 22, 22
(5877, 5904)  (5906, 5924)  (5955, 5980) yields -1.4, 20.2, 21.5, 20.6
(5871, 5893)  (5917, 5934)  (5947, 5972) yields -0.4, 21.2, 21.4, 21.3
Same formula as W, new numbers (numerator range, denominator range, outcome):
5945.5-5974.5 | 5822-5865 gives 1.01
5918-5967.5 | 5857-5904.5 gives 1.04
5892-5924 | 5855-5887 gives 0.99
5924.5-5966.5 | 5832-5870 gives 1.01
